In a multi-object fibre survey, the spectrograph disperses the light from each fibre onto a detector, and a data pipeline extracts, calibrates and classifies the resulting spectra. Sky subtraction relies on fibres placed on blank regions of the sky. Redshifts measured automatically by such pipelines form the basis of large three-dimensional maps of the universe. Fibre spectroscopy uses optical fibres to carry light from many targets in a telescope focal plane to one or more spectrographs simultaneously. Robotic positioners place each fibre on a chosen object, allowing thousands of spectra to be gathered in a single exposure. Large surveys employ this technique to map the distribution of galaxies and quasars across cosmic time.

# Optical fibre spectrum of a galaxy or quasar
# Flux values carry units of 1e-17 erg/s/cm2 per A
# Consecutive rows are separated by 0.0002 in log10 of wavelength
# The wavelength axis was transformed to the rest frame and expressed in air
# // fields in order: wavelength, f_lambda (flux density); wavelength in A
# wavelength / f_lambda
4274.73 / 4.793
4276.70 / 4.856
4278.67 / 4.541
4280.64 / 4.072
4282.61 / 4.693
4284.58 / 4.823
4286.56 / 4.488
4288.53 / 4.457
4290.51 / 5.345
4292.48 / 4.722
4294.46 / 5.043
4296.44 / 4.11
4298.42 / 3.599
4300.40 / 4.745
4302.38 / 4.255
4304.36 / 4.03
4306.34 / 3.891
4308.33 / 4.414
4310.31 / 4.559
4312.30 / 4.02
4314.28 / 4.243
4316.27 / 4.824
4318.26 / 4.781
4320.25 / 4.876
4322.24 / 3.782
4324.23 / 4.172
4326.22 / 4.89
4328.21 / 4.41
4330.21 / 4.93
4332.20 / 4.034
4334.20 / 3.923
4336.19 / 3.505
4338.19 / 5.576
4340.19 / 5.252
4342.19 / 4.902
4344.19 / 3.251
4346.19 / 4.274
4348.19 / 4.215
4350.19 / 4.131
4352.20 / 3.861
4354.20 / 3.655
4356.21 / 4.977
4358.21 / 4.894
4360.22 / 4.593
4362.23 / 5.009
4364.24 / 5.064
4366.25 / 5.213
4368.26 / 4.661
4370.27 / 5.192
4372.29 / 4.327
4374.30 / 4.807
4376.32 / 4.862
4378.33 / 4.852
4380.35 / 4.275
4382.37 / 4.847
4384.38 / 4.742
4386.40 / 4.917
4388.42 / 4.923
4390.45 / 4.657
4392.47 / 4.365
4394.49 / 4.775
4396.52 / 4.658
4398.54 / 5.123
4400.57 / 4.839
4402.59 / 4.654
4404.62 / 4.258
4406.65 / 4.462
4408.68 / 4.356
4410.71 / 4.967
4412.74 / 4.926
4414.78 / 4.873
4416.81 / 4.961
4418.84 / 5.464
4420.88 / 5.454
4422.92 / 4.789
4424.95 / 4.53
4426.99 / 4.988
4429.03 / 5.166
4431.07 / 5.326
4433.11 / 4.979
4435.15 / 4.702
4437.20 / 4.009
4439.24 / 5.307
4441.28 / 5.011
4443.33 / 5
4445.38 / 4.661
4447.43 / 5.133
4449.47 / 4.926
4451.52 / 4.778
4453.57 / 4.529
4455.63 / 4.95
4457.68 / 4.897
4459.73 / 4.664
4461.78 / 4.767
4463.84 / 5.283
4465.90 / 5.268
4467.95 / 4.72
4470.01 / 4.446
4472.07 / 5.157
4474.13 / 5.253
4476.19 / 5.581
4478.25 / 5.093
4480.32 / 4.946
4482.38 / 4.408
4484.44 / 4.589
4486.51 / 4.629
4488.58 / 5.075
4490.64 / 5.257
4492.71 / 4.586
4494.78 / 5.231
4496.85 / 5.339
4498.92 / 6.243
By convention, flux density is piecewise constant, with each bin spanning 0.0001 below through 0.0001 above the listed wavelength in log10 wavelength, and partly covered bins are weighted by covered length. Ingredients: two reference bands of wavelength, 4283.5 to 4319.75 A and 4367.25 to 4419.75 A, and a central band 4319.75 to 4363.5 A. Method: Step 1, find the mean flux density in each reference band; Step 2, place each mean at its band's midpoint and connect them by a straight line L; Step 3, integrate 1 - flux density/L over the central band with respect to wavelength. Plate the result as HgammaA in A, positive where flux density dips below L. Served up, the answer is 1.7 A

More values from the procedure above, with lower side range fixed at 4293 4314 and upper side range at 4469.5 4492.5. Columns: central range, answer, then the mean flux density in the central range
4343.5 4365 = 0.50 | 4.37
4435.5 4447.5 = -0.06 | 4.82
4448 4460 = 0.08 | 4.81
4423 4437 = -0.38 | 4.88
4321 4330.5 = -0.11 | 4.41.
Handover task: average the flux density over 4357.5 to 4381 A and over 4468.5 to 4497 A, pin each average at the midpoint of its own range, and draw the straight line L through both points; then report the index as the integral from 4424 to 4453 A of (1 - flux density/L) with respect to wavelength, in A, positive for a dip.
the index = 0.1 A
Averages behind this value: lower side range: 4.82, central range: 4.89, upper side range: 4.95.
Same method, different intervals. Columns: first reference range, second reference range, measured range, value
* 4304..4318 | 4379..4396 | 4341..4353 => 0.97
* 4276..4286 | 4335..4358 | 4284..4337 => 0.89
